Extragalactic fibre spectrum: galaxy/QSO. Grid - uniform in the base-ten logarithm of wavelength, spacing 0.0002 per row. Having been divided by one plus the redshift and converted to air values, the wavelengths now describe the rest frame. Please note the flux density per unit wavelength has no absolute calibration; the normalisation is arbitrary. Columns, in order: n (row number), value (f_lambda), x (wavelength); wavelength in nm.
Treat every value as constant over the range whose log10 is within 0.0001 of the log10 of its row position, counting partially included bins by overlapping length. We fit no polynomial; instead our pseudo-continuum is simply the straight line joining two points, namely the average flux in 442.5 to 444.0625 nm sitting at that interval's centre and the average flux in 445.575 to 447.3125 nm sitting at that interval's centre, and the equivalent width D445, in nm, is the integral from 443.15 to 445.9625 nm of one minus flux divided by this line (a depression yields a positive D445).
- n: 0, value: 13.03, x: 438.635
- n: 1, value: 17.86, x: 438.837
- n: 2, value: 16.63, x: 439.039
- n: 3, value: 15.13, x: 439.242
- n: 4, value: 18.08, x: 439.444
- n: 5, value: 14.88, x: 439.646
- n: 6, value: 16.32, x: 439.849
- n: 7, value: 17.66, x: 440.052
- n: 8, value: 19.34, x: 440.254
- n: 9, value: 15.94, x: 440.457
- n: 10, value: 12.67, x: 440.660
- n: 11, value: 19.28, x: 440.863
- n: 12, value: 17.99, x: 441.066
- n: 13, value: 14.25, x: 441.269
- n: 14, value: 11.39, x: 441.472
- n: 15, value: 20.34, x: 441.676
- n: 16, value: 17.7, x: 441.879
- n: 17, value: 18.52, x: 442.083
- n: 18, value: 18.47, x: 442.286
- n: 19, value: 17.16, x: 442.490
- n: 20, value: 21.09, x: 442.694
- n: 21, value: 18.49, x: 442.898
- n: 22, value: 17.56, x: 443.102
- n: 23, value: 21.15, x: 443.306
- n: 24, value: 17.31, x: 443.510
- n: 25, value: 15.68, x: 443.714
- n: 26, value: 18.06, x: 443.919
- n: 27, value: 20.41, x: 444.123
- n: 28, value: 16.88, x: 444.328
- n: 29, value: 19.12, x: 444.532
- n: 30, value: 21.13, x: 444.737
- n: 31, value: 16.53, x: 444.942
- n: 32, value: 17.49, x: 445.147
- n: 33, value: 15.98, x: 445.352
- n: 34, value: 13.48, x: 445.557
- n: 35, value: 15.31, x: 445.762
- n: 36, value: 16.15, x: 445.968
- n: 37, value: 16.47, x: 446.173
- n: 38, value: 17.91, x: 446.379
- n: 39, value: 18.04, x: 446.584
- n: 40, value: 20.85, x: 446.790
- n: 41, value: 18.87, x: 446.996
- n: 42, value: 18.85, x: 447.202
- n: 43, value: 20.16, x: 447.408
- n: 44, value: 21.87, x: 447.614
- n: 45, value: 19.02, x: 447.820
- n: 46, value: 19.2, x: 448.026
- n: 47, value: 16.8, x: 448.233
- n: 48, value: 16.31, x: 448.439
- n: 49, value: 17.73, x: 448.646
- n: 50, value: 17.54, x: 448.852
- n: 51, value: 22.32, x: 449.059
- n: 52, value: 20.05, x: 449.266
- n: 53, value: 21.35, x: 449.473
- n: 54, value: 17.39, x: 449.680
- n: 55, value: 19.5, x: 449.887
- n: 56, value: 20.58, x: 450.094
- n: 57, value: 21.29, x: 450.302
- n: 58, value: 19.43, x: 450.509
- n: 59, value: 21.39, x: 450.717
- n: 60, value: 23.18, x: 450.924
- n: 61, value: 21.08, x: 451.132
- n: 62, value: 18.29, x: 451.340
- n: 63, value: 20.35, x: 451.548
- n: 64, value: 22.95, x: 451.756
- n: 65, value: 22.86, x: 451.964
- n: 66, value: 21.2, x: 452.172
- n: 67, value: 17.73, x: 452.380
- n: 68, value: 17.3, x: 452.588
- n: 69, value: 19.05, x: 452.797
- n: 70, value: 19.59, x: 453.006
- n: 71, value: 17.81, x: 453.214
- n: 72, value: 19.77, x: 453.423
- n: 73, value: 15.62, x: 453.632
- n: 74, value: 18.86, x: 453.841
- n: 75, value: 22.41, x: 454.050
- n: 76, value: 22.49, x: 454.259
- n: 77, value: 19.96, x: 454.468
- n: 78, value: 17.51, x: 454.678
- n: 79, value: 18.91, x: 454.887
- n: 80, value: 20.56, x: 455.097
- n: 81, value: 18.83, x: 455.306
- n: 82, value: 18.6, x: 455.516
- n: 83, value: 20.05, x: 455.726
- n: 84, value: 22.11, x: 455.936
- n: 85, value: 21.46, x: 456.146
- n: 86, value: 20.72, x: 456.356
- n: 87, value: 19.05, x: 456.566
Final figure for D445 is 0.09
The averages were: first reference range 18.5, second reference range 17.6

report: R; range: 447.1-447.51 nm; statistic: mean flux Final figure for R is 19.5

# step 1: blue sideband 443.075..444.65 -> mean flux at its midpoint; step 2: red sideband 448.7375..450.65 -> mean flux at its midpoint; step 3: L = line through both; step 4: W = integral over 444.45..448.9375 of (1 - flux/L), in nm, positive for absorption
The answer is 0.28 nm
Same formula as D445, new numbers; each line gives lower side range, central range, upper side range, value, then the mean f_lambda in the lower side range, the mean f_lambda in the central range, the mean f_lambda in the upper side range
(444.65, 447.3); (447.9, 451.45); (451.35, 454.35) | -0.17 nm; 17.4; 19.6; 19.8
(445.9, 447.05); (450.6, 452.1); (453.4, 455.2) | -0.19 nm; 18.1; 21.4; 19.6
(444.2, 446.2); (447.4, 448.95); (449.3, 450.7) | 0.03 nm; 16.9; 18.5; 20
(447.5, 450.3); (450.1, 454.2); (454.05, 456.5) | -0.06 nm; 19.3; 20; 20.2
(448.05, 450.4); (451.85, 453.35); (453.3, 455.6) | -0.01 nm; 19.2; 19.4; 19.4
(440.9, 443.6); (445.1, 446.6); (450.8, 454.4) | 0.19 nm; 17.8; 16.2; 20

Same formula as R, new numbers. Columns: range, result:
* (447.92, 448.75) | 17.5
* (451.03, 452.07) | 21.1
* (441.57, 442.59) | 18.4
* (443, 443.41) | 19.4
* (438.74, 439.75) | 16.5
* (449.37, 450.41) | 20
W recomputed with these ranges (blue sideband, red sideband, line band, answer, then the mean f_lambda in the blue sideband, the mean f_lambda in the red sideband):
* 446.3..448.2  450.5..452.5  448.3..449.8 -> 0.08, 19.3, 20.9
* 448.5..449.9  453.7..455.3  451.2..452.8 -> -0.03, 19.3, 19.9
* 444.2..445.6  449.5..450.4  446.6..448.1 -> -0.09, 17.4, 19.8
